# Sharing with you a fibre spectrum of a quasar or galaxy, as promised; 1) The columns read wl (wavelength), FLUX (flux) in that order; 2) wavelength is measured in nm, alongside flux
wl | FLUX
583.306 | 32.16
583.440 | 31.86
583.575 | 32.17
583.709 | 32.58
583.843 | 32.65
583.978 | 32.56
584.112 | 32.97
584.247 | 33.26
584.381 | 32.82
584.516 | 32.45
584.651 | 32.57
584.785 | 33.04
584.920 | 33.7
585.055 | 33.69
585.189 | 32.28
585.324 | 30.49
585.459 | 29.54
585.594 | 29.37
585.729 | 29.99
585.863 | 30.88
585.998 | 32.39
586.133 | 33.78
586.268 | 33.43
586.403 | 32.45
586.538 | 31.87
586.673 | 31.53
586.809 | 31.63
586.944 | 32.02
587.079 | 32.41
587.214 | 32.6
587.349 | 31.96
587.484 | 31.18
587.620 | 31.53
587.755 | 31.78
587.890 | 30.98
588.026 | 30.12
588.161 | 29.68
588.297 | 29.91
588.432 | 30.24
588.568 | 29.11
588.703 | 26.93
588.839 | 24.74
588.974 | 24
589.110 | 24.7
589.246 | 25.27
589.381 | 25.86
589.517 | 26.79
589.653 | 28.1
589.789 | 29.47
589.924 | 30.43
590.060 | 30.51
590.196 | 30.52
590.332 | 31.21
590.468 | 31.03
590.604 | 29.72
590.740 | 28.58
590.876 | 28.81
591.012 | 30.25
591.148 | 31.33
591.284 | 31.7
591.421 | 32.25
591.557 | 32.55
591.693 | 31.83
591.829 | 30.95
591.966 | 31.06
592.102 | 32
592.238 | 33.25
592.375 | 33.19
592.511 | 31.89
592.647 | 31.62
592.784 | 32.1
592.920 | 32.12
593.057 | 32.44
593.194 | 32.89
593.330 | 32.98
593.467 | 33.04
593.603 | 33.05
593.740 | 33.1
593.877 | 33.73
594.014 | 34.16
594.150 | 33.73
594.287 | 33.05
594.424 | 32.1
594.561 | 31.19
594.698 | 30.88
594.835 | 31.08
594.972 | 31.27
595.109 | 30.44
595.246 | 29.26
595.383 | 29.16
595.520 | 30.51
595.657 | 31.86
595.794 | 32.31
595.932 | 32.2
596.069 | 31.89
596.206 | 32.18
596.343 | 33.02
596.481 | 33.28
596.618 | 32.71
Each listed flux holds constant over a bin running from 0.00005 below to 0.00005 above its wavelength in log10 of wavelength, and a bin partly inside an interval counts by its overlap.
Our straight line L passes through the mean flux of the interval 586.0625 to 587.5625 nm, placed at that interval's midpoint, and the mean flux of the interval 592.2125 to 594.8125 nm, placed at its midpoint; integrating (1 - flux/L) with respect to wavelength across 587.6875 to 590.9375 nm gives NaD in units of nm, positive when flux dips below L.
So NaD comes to 0.37 nm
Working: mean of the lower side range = 32.2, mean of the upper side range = 32.6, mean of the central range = 28.7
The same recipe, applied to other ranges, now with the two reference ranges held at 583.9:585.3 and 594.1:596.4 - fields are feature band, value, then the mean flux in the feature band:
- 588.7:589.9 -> 0.221 nm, 26.3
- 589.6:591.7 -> 0.104 nm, 30.5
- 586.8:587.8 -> 0.019 nm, 31.9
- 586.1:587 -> 0.007 nm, 32.3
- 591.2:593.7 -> -0.033 nm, 32.3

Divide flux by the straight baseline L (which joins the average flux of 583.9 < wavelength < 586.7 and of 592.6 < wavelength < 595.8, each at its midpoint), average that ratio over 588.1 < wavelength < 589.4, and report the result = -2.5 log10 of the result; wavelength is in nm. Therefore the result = 0.185 mag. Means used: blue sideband 32.2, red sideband 32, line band 27.1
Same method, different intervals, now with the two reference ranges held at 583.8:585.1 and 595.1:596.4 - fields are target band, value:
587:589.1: 0.10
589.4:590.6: 0.09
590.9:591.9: 0.02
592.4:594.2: -0.04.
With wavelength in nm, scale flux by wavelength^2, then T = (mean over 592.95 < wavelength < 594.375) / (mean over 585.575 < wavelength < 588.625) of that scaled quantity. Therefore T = 1.1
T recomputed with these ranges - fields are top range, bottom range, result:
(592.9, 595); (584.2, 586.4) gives 1.04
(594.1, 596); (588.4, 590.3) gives 1.16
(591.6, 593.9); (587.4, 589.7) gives 1.16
